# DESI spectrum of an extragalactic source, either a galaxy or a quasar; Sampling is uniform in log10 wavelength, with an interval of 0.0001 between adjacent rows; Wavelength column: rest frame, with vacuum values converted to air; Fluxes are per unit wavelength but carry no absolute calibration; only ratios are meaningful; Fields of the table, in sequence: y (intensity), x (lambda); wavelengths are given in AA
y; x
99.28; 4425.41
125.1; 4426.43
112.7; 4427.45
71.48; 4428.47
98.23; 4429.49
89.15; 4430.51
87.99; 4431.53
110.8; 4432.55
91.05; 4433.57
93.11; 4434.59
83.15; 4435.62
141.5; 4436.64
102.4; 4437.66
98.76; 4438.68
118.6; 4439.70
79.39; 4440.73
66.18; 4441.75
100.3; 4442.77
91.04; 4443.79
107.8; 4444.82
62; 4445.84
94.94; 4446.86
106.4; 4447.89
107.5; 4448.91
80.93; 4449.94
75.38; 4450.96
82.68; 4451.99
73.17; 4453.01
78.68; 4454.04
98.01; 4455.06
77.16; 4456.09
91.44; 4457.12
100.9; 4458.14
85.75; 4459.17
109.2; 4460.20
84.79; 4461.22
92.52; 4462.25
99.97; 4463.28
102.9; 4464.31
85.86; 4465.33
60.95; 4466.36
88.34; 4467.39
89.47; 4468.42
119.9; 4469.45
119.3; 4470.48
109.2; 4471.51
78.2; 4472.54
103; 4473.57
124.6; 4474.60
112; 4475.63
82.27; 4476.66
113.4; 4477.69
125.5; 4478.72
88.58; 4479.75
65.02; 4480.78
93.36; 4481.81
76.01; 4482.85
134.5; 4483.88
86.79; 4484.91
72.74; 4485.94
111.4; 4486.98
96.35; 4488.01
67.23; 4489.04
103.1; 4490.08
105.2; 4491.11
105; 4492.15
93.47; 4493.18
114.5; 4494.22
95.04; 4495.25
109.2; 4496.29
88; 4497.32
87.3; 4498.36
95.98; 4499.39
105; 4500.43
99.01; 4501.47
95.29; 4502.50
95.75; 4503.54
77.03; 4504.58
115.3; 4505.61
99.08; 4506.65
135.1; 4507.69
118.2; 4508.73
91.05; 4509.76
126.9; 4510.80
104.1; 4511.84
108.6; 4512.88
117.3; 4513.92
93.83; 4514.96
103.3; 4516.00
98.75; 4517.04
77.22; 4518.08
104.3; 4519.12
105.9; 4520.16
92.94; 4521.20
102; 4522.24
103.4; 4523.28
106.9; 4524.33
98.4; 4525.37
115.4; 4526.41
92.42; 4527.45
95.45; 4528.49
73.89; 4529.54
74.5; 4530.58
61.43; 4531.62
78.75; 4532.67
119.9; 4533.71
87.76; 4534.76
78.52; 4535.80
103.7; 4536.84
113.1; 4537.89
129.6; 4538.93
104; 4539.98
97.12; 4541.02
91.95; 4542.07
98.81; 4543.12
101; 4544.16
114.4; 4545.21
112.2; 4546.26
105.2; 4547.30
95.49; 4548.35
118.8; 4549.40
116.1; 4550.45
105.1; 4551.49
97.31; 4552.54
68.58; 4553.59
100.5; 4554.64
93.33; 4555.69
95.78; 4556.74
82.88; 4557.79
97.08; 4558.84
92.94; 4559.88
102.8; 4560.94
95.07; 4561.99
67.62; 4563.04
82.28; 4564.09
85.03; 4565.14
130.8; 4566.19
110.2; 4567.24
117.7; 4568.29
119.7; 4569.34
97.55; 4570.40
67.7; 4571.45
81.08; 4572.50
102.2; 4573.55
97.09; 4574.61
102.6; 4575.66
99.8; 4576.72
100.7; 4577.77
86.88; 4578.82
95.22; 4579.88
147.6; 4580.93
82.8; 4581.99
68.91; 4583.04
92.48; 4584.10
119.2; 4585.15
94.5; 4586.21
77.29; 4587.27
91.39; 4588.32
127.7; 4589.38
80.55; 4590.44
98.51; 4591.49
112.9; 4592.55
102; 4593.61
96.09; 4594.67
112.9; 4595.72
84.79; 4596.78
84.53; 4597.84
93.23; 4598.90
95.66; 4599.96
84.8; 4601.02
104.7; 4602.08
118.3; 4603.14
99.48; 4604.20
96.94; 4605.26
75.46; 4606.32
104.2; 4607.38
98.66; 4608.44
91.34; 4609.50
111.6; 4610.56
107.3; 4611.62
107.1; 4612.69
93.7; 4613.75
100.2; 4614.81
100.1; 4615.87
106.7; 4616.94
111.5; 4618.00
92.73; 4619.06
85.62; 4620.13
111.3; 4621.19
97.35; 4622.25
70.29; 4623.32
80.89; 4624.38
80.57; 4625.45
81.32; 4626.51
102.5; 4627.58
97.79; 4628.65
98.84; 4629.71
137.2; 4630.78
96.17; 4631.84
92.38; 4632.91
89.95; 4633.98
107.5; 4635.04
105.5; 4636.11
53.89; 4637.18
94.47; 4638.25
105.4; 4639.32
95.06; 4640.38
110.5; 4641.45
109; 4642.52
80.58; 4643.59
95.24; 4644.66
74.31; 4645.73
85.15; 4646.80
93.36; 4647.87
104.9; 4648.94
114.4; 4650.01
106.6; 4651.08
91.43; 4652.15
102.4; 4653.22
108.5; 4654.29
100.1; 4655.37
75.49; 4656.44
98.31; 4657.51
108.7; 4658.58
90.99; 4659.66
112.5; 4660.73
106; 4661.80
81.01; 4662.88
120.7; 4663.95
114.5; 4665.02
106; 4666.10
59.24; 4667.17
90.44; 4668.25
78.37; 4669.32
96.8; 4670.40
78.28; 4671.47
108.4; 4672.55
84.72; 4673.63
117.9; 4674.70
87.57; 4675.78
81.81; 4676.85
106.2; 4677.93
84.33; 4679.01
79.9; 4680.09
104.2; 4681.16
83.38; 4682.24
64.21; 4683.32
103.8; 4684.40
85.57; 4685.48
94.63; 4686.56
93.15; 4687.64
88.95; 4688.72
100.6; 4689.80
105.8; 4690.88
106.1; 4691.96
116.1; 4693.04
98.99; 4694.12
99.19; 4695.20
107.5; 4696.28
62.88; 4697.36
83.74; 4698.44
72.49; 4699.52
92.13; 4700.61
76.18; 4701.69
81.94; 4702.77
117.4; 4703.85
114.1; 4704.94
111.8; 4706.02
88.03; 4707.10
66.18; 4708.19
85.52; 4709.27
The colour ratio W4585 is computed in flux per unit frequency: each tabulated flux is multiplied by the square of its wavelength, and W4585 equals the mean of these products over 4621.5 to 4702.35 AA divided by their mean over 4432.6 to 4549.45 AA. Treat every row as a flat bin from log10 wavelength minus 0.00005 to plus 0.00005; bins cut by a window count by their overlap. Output 1.04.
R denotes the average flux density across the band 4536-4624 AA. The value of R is 98.8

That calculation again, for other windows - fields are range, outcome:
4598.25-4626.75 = 96.4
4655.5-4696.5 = 95.2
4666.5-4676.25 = 89.3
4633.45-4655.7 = 96.6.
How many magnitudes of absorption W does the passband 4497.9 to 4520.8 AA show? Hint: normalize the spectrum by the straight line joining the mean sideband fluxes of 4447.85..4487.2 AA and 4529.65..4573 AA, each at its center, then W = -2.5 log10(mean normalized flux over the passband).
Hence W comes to -0.07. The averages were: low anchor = 94.3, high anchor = 97.2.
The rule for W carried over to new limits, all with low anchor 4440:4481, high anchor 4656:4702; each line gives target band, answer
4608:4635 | -0.05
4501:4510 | -0.11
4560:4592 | -0.05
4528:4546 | -0.03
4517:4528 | -0.07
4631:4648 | -0.01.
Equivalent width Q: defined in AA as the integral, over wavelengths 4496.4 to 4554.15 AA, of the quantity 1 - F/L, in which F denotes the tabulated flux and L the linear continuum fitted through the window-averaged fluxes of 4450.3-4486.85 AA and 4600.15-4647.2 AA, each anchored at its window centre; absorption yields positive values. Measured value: -3.1 AA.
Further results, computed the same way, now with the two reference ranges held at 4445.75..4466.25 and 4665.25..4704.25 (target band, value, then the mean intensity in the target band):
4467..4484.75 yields -2.3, 101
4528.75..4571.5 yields -3.4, 97.5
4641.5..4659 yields -1.1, 97.1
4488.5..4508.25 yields -2.1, 99.3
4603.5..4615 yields -1.0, 99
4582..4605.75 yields -1.6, 96.8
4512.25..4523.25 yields -1.3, 101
